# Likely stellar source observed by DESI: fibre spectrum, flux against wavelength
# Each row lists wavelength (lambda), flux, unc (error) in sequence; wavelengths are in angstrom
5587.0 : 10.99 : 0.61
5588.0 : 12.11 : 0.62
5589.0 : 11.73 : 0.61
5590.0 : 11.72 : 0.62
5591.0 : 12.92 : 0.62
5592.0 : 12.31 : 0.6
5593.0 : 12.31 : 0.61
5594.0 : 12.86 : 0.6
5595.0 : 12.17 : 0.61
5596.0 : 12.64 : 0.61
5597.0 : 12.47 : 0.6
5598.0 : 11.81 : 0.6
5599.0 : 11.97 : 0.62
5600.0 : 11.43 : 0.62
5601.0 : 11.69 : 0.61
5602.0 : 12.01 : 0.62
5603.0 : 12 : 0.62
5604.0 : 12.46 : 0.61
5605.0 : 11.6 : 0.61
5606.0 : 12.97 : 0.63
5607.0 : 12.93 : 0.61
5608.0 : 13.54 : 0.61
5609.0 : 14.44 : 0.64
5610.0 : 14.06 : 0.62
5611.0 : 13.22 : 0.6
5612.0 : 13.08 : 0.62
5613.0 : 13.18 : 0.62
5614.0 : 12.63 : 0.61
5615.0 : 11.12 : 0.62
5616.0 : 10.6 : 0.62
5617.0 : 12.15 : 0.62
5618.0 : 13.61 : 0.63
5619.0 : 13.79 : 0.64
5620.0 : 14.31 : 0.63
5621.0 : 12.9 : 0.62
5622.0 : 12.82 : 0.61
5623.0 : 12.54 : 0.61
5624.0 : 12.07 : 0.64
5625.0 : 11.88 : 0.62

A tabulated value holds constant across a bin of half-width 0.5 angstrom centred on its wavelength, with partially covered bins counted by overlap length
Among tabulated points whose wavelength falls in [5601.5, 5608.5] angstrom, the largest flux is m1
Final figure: 13.54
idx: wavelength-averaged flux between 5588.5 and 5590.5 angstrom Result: 11.7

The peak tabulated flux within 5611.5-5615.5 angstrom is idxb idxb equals 13.18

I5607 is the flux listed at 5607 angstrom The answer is 12.93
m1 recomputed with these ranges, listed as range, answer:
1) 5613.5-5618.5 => 13.61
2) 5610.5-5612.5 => 13.22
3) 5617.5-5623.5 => 14.31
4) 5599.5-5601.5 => 11.69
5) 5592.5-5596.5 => 12.86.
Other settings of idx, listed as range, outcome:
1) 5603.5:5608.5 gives 12.7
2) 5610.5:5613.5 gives 13.2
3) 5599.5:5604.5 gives 11.9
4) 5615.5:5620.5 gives 12.9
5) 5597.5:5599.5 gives 11.9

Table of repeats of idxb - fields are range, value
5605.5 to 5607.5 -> 12.97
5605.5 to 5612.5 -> 14.44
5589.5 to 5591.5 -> 12.92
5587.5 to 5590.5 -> 12.11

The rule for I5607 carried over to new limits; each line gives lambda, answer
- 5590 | 11.72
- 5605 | 11.6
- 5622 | 12.82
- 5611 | 13.22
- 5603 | 12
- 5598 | 11.81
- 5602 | 12.01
